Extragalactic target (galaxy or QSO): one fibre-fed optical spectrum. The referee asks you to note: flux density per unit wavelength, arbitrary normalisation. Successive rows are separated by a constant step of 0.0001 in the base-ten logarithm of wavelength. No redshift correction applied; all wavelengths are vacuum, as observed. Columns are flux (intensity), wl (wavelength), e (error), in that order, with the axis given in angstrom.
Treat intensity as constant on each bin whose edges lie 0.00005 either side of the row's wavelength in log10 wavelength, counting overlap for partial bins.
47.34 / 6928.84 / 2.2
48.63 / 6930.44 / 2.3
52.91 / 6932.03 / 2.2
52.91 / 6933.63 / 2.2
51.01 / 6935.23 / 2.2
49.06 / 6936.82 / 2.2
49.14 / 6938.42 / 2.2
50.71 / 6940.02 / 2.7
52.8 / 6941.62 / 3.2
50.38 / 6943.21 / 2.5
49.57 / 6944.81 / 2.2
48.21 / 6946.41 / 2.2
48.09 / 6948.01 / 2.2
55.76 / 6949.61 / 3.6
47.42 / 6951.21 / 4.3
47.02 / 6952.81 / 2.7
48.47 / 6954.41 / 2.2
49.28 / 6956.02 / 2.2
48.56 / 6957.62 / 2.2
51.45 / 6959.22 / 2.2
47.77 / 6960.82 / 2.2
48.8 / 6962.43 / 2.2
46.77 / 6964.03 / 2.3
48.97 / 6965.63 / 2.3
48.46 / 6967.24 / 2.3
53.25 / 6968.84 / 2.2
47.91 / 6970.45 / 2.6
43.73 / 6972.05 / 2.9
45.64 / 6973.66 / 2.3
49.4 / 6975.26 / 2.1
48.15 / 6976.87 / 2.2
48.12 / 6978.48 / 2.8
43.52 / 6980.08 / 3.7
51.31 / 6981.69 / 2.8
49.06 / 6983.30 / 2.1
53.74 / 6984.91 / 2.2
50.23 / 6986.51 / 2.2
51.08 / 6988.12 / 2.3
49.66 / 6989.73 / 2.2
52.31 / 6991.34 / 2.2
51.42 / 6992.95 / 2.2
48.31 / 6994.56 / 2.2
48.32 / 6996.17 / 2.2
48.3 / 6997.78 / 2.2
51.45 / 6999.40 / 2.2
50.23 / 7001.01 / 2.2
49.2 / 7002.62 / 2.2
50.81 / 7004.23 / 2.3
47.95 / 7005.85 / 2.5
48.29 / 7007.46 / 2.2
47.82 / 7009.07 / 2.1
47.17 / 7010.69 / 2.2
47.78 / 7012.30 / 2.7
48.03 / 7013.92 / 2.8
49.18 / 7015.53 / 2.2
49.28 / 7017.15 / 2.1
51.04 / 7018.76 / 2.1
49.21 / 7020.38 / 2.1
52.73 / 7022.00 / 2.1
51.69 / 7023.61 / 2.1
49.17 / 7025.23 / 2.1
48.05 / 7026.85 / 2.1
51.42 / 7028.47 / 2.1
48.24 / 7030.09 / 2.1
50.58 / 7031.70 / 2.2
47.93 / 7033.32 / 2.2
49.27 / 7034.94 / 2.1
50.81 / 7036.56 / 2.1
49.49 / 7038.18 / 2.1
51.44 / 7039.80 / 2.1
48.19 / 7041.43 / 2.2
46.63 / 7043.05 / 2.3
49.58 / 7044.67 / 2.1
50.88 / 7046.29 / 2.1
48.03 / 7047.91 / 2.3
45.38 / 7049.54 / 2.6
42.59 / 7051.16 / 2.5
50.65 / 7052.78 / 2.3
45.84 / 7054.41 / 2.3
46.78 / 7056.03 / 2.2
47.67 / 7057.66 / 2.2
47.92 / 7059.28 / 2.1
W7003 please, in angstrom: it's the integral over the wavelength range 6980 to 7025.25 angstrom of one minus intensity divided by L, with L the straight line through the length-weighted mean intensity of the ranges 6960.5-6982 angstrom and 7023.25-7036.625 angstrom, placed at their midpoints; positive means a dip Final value -0.9 angstrom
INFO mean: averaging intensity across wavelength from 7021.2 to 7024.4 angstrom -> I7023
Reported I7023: 52.3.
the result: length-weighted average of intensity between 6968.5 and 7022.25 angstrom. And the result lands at 49.1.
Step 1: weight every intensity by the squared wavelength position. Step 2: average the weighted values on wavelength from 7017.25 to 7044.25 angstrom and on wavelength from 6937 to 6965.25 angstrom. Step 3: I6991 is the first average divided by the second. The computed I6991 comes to 1.03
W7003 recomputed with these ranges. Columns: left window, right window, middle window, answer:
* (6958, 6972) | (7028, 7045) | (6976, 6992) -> -0.2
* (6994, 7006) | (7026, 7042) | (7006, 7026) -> 0.1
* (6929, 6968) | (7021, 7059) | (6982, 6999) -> -0.4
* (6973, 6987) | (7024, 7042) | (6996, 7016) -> 0.1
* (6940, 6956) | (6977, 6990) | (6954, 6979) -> 0.6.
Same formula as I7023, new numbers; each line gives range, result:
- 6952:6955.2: 47.8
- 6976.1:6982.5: 47.8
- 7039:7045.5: 48.9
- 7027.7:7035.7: 49.5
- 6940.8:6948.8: 49.8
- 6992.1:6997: 49.4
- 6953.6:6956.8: 48.8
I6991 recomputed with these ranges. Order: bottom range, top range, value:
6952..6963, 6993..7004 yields 1.03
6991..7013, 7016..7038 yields 1.02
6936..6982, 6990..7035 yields 1.03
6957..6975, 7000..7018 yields 1.02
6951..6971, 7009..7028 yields 1.03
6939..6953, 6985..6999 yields 1.01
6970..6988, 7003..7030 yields 1.03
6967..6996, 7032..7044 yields 1.02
